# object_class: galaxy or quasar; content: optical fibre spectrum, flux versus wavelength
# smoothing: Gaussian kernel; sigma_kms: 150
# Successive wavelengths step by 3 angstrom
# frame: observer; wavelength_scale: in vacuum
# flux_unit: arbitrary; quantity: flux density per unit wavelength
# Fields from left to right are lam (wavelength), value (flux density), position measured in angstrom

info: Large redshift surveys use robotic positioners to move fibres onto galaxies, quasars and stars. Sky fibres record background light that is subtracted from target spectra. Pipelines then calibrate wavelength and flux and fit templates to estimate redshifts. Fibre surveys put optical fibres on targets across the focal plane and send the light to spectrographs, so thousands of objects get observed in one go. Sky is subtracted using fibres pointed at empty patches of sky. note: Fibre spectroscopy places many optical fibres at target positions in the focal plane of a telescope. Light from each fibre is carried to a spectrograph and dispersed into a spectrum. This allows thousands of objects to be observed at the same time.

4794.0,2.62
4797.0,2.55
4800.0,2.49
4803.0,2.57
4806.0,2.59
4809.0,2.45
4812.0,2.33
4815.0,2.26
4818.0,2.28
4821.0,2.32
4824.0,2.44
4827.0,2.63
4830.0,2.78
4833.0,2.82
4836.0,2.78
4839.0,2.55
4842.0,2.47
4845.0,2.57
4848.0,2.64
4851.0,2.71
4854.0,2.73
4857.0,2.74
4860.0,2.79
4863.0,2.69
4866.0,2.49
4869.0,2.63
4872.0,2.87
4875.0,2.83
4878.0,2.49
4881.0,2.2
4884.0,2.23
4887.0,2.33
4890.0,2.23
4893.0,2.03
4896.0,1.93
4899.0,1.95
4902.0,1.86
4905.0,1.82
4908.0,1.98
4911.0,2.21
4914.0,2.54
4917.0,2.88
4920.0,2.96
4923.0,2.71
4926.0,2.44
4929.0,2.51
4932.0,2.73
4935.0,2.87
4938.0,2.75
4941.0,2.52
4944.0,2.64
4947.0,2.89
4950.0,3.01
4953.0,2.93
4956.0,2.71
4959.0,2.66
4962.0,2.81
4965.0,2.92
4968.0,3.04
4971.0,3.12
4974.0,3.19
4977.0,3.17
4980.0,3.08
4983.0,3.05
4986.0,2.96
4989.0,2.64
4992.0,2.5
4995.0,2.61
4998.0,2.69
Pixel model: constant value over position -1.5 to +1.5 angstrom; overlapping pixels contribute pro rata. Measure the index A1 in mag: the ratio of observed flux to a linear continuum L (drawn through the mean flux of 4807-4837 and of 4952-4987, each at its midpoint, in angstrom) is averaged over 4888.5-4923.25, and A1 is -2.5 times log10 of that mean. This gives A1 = 0.23 mag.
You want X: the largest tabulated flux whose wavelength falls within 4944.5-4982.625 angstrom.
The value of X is 3.19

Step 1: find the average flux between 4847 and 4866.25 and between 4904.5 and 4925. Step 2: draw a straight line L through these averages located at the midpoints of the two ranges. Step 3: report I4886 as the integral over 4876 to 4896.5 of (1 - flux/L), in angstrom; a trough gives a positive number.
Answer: 2.8 angstrom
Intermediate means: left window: 2.7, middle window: 2.23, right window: 2.47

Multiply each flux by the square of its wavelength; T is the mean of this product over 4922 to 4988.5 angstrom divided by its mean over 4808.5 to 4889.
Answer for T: 1.16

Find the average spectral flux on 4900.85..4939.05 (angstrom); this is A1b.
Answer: 2.48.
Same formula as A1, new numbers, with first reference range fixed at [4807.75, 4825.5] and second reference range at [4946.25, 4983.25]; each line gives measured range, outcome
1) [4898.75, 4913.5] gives 0.33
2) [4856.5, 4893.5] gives 0.03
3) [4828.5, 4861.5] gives -0.10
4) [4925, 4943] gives 0.08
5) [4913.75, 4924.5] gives -0.01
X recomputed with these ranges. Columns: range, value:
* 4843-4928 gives 2.96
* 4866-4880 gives 2.87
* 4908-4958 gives 3.01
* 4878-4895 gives 2.49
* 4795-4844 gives 2.82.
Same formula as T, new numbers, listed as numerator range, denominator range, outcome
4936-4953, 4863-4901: 1.21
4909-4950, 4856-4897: 1.11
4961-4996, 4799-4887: 1.21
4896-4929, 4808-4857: 0.94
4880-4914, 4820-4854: 0.82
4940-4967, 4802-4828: 1.22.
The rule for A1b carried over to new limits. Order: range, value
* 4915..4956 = 2.75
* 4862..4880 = 2.65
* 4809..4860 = 2.57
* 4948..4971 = 2.89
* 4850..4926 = 2.43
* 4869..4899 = 2.34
